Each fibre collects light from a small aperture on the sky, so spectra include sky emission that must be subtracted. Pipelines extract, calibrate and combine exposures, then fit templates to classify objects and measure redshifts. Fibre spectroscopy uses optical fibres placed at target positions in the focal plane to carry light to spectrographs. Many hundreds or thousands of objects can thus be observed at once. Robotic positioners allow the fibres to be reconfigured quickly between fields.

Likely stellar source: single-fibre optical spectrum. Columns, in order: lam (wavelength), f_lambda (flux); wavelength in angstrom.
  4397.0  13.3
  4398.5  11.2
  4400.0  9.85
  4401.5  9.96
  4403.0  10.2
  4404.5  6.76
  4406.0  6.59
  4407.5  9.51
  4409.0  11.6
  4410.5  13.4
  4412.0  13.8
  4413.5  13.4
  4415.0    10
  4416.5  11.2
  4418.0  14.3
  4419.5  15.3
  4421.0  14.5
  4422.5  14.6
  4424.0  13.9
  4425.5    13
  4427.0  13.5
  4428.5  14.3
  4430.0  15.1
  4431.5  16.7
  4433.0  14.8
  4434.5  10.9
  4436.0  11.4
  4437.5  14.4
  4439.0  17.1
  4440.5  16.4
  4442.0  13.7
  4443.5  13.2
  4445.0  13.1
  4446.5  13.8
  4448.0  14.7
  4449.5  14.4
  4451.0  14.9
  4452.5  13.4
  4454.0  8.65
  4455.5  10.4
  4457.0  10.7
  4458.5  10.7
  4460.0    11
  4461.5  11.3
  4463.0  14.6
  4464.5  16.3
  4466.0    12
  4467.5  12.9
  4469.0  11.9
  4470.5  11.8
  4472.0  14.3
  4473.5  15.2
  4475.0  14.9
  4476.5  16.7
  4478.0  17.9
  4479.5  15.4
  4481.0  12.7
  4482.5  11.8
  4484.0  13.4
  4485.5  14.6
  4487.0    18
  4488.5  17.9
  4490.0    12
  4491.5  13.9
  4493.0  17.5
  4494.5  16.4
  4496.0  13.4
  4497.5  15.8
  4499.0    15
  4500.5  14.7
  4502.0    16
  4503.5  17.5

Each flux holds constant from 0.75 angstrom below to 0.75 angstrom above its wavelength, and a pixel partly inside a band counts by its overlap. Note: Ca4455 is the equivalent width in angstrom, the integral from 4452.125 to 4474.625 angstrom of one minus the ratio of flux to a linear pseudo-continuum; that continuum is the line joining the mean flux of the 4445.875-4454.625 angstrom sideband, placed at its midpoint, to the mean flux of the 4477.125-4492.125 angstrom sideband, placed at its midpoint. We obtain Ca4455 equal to 2.5 angstrom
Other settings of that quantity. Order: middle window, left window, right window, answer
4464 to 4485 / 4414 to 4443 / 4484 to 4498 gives 1.3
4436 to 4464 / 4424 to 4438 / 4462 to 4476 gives 1.3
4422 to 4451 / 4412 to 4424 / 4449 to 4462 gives -3.8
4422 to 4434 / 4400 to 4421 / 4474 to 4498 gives -2.2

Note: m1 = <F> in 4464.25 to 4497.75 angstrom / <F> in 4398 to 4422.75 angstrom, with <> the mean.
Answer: 1.27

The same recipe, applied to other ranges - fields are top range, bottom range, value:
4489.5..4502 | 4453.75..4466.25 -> 1.26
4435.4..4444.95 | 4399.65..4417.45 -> 1.35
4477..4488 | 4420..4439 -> 1.06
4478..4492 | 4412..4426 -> 1.09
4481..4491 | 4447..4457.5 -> 1.15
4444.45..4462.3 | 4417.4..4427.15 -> 0.86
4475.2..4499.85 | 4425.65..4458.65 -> 1.12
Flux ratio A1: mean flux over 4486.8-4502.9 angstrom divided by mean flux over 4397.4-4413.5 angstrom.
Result 1.5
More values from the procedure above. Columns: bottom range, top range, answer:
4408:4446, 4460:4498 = 1.05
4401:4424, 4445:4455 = 1.12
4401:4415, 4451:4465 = 1.13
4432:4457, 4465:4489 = 1.08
